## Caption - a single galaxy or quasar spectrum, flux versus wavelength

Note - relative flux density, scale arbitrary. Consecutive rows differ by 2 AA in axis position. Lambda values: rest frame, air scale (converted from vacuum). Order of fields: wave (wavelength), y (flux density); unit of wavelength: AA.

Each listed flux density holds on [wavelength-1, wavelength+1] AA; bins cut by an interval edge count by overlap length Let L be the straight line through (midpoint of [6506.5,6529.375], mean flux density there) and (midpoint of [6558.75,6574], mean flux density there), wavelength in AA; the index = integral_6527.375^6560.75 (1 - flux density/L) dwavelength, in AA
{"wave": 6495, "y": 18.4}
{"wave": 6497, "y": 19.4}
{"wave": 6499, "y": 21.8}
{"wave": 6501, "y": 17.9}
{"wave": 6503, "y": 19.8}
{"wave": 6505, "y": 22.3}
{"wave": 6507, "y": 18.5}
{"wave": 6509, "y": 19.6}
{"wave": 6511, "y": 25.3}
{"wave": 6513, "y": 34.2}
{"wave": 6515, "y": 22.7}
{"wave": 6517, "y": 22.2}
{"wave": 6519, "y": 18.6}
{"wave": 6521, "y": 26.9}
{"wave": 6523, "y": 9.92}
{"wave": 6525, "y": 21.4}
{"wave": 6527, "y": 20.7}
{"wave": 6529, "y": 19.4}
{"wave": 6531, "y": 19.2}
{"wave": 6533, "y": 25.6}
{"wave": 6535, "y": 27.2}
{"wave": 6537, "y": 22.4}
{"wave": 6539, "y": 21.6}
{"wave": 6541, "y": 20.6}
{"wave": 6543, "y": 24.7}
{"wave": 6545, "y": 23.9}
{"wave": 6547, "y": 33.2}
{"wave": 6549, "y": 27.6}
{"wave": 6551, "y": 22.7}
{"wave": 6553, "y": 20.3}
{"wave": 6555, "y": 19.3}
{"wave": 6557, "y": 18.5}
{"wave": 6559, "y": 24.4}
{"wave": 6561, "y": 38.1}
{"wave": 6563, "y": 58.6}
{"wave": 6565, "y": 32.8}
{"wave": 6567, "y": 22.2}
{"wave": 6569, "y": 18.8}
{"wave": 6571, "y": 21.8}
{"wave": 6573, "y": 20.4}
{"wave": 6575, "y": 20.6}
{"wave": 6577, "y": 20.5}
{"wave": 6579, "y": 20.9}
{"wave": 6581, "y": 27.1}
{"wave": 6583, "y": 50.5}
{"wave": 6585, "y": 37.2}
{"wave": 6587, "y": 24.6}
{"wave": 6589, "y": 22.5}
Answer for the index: 3.4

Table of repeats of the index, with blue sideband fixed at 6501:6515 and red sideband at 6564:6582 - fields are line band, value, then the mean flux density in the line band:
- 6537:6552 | -1.3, 24.7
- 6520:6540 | 1.2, 21.4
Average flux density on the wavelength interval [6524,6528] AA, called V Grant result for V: 21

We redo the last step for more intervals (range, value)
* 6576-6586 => 31.2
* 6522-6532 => 18.1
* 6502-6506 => 21.1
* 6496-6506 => 20.2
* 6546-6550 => 30.4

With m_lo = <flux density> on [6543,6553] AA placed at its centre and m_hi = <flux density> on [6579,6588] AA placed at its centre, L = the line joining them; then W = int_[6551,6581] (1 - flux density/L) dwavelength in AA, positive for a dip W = 4.1 AA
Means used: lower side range 26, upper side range 33.3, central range 25.5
